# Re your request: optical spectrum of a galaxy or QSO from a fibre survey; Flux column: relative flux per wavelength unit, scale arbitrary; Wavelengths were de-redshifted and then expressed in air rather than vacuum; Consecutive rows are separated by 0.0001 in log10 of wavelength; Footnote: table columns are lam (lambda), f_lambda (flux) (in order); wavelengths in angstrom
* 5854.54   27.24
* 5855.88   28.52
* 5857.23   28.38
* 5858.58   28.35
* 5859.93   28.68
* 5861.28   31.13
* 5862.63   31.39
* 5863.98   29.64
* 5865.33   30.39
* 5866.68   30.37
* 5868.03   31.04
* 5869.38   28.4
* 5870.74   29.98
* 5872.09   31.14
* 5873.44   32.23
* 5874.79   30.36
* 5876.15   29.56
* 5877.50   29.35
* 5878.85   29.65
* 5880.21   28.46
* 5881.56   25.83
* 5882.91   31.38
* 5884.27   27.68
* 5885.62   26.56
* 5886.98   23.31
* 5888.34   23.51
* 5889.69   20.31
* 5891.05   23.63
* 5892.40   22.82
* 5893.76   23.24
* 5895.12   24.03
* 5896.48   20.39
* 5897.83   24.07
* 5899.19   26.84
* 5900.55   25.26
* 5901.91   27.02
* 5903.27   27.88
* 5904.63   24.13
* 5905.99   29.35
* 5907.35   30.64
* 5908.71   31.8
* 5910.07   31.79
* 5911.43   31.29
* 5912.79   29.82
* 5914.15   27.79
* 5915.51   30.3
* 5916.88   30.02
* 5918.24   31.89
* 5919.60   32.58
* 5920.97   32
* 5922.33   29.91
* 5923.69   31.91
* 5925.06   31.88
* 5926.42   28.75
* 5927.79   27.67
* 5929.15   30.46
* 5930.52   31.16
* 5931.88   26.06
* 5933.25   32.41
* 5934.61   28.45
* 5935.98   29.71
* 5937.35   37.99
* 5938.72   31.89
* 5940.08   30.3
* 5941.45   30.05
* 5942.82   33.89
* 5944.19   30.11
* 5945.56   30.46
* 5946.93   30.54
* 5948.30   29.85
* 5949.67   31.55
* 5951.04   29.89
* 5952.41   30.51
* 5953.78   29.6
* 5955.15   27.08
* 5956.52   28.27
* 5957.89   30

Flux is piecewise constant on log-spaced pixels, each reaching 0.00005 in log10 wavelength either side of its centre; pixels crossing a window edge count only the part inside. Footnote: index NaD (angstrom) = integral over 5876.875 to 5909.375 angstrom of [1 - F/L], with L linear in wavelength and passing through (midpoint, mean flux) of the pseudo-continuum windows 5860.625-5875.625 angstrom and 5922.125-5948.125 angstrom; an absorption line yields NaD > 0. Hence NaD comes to 4.8 angstrom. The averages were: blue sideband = 30.5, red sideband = 30.7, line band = 26.1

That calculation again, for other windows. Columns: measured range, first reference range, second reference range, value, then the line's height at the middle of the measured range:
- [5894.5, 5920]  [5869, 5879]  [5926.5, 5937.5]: 1.57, 30.1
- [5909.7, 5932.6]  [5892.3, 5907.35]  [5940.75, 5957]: -2.41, 27.4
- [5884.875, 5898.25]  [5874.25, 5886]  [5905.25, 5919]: 2.82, 29.4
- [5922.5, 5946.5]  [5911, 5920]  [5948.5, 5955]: -0.39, 30.3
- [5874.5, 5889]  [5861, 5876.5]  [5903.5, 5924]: 1.28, 30.4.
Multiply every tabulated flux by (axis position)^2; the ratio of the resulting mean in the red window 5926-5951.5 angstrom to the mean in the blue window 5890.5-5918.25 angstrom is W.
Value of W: 1.14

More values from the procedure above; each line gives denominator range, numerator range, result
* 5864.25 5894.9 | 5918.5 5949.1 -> 1.14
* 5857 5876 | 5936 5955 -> 1.06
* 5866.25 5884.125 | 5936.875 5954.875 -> 1.07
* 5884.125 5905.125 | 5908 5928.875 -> 1.27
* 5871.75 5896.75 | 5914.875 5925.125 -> 1.19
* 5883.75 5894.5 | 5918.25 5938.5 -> 1.31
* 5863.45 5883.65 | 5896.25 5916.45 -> 0.95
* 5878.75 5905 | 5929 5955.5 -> 1.24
